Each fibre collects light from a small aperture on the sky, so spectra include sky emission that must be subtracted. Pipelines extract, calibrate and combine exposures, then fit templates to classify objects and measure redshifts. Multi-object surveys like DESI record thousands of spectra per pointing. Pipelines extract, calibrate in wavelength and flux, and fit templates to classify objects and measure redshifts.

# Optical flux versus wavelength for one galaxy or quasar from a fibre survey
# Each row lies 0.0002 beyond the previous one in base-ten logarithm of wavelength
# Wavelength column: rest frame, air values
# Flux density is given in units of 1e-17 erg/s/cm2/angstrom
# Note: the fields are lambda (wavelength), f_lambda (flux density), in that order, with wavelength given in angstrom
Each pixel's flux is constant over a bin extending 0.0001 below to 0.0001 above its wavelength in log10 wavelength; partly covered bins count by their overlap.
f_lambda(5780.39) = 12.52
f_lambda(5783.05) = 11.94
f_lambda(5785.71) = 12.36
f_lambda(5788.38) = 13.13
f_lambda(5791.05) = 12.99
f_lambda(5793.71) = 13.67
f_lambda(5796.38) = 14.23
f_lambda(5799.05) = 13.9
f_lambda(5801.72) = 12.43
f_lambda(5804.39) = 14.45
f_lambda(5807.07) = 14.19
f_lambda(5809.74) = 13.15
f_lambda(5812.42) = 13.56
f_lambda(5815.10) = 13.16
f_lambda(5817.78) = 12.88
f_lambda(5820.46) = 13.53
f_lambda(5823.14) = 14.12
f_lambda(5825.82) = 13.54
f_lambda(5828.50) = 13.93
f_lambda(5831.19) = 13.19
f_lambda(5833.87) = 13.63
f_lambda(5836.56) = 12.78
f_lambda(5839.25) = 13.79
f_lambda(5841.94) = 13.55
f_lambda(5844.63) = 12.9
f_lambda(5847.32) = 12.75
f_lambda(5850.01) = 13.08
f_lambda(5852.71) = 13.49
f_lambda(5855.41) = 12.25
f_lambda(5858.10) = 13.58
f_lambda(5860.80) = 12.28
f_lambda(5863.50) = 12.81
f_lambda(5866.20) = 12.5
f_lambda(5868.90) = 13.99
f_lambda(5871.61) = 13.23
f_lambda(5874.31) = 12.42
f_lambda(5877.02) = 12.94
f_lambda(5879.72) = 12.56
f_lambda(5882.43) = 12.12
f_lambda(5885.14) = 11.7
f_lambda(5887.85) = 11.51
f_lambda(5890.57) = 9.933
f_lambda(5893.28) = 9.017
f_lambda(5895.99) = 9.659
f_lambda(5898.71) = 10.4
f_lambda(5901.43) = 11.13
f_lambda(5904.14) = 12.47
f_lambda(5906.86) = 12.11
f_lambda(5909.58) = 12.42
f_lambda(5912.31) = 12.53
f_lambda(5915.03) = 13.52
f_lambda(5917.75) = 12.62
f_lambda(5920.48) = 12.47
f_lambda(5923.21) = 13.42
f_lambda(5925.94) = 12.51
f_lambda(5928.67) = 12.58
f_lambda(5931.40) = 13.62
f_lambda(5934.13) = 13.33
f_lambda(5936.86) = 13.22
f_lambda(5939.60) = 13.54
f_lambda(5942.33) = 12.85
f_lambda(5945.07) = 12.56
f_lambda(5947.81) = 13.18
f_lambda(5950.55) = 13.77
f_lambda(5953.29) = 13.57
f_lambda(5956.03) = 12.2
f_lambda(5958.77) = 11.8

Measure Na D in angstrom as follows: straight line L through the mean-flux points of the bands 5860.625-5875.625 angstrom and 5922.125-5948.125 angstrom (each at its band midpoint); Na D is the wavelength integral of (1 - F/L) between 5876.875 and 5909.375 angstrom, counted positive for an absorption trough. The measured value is 4.3 angstrom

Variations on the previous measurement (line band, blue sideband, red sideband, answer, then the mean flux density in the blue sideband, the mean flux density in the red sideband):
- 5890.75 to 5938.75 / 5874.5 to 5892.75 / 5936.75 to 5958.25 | 0.9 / 11.7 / 13.1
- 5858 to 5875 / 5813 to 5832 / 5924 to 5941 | 0.5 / 13.5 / 13.1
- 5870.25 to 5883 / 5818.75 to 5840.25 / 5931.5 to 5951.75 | 0.7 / 13.6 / 13.2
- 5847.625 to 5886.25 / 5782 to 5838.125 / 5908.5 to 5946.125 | 1.1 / 13.4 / 12.9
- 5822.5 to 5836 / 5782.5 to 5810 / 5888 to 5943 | -0.6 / 13.4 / 12.1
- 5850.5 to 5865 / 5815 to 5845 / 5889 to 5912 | -0.5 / 13.4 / 11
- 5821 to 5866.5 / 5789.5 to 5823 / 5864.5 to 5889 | -0.7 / 13.5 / 12.6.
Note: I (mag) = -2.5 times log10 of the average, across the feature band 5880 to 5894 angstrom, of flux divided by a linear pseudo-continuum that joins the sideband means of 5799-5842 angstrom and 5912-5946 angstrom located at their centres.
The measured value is 0.19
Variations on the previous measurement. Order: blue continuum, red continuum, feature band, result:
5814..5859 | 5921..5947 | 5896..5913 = 0.13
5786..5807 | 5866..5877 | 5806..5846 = -0.01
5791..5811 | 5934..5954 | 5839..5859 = 0.03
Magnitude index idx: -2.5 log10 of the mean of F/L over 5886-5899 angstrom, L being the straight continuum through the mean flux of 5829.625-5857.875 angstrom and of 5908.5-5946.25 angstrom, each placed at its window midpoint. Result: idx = 0.27 mag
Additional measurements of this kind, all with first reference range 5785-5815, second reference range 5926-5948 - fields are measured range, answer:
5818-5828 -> -0.021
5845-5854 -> 0.020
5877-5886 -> 0.081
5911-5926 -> 0.021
